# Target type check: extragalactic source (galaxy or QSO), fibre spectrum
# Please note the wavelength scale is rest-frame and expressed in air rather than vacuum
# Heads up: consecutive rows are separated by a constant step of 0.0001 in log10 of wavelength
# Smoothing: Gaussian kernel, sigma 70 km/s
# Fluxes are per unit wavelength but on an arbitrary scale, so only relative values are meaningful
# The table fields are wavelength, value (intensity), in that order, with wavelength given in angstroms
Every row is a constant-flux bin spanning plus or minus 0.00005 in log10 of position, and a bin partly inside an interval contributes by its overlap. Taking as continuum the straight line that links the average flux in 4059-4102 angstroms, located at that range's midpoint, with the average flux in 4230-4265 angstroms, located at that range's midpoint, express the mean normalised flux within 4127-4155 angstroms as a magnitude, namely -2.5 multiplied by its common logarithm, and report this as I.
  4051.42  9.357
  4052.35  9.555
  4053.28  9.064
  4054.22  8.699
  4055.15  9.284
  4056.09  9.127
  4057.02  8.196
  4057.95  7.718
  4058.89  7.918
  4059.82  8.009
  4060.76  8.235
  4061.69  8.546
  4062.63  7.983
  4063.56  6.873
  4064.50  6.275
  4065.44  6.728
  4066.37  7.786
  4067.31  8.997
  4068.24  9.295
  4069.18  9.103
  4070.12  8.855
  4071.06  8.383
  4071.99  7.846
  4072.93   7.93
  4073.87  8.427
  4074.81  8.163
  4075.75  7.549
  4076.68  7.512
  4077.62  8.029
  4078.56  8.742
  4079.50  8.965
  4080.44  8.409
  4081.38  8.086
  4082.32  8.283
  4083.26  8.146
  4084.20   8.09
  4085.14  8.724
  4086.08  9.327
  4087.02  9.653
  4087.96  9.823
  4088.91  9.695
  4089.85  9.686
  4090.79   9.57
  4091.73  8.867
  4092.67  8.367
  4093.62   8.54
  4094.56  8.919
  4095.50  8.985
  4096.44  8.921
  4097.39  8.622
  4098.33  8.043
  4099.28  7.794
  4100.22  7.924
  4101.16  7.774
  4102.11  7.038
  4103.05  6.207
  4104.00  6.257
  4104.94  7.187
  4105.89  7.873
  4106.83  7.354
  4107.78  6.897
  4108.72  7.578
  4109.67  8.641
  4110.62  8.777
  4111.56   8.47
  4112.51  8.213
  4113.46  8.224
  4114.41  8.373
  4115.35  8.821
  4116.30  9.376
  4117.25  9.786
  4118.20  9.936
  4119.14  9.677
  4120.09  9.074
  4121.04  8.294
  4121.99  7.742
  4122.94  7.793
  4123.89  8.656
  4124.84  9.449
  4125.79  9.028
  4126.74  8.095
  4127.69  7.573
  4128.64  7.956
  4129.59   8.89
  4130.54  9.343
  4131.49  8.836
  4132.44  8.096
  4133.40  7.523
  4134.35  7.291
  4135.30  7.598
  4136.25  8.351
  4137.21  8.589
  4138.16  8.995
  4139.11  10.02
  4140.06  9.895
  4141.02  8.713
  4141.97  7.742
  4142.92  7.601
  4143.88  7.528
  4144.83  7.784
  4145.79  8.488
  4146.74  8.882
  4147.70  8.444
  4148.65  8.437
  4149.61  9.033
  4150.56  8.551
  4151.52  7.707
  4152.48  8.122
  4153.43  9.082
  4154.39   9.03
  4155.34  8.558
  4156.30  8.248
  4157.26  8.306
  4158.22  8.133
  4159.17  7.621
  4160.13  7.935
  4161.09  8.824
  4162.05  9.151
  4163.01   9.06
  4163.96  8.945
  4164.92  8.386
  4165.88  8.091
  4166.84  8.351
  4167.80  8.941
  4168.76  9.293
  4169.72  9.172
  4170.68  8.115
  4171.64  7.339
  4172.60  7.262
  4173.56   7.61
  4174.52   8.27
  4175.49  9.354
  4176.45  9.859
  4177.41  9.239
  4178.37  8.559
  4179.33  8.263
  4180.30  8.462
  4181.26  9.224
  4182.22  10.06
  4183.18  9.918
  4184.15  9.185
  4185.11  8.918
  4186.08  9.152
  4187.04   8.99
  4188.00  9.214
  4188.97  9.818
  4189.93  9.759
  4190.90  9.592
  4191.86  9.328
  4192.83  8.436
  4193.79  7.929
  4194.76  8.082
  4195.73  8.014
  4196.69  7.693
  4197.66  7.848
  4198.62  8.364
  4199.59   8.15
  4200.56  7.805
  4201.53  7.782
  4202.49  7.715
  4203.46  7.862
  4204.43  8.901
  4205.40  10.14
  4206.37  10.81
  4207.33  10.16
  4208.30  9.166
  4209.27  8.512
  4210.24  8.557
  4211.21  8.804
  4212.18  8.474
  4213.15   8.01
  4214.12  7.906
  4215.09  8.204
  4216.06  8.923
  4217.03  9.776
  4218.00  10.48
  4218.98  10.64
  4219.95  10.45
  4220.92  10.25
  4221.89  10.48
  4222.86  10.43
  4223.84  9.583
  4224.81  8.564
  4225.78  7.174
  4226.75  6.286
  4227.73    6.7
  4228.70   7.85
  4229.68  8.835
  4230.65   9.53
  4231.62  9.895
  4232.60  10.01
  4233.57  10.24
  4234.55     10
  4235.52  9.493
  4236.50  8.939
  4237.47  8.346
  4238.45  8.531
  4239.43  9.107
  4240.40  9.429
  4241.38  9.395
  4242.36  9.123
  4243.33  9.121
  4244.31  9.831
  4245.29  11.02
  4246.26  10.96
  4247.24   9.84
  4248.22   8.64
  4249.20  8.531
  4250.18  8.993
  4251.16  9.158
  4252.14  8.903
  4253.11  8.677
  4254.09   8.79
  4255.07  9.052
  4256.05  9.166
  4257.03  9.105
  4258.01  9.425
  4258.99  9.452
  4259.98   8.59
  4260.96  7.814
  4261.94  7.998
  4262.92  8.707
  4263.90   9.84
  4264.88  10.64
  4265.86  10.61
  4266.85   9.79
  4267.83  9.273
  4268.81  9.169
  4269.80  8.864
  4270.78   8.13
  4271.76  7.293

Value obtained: 0.04 mag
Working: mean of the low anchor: 8.4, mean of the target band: 8.42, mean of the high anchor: 9.27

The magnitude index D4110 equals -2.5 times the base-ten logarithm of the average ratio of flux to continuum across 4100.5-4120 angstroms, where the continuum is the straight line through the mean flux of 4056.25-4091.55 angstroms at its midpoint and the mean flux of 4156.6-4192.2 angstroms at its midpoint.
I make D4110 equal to 0.05 mag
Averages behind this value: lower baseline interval 8.38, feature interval 8.14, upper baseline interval 8.8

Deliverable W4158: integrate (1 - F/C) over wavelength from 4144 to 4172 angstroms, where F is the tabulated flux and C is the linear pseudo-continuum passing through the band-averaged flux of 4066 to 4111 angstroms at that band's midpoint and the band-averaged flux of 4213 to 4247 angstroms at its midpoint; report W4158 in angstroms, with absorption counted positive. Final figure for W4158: 1.0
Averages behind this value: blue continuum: 8.32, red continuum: 9.26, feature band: 8.48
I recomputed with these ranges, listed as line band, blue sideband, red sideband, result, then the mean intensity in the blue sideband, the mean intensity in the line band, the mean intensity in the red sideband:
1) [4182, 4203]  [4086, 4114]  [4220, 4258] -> 0.022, 8.29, 8.7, 9.18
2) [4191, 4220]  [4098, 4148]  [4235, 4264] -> 0.010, 8.27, 8.75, 9.12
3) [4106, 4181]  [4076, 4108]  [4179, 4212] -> 0.011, 8.31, 8.48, 8.84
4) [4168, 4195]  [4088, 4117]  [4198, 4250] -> -0.010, 8.27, 8.88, 9.09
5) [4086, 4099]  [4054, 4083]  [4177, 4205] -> -0.094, 8.19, 9.04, 8.7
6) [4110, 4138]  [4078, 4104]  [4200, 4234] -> 0.011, 8.52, 8.55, 8.99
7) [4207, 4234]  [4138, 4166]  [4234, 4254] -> 0.004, 8.51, 9.06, 9.29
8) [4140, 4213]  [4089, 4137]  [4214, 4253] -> 0.023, 8.34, 8.63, 9.25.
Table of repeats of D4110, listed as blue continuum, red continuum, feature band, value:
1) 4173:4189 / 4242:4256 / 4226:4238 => 0.055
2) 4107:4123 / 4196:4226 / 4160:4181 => 0.027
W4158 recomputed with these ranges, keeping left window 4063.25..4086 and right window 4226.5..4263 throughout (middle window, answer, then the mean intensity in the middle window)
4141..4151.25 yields 0.3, 8.26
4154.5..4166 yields 0.2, 8.47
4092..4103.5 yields 0.2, 8.11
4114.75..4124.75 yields -0.6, 8.93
